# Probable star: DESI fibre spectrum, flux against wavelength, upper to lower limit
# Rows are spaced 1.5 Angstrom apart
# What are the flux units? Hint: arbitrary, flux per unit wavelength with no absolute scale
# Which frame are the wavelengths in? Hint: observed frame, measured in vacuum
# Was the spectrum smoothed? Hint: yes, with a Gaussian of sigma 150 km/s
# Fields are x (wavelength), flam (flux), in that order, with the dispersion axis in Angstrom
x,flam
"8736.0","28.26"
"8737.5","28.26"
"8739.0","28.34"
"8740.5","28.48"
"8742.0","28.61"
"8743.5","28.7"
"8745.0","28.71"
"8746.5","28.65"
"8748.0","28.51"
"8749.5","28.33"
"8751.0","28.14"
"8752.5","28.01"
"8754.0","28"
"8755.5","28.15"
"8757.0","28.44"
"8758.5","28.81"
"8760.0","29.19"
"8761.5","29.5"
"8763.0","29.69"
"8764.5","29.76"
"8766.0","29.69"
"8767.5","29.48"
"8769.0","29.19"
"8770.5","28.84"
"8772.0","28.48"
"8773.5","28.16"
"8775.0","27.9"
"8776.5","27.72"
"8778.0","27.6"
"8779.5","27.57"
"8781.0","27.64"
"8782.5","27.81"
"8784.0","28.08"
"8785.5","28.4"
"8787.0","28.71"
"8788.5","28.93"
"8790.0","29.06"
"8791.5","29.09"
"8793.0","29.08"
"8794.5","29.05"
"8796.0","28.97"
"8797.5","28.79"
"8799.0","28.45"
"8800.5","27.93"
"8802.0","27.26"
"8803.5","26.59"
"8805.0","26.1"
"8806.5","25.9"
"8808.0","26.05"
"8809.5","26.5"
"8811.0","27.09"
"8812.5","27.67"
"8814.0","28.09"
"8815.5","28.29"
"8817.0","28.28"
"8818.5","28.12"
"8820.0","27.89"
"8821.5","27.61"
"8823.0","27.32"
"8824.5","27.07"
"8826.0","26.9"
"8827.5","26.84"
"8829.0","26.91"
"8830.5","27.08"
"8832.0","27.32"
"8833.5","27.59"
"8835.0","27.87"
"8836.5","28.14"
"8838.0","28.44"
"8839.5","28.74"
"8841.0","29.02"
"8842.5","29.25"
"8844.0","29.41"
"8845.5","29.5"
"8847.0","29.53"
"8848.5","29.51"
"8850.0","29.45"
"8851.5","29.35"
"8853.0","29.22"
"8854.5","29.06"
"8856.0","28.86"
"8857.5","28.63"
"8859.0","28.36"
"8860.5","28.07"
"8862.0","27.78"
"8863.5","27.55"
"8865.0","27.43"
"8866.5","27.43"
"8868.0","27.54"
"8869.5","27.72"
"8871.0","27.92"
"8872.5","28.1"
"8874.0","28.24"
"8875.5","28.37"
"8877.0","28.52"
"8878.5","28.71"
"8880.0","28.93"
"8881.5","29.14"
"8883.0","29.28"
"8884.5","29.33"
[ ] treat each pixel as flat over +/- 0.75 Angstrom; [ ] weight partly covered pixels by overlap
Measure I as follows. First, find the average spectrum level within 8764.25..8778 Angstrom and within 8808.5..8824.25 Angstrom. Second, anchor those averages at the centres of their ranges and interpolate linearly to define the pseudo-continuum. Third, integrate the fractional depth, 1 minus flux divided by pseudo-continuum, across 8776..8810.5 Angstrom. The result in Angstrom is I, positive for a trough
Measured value 0.4 Angstrom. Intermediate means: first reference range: 28.7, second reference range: 27.6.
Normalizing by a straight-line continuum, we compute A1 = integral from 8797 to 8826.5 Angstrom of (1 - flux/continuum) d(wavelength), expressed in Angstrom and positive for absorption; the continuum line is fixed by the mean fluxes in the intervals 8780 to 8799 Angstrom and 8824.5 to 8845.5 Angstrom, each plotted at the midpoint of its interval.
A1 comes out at 1.0 Angstrom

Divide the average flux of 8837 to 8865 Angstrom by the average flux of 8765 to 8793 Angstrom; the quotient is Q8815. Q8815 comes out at 1.01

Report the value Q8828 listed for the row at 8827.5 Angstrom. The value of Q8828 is 26.84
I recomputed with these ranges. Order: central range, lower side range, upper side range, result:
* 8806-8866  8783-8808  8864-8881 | 0.1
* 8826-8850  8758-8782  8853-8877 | 0.0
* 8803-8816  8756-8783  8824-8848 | 0.7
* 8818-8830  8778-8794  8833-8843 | 0.5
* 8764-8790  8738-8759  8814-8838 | -0.3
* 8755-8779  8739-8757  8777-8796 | -0.3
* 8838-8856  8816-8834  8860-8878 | -1.0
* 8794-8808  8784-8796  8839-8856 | 0.7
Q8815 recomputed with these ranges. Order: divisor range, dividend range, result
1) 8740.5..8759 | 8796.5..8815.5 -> 0.96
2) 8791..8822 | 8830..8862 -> 1.03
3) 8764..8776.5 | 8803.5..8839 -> 0.95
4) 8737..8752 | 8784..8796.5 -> 1.01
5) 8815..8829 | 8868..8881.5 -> 1.03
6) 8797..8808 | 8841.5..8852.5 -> 1.08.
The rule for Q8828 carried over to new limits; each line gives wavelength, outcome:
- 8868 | 27.54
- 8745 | 28.71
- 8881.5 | 29.14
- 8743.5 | 28.7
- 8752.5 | 28.01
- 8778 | 27.6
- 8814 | 28.09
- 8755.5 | 28.15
